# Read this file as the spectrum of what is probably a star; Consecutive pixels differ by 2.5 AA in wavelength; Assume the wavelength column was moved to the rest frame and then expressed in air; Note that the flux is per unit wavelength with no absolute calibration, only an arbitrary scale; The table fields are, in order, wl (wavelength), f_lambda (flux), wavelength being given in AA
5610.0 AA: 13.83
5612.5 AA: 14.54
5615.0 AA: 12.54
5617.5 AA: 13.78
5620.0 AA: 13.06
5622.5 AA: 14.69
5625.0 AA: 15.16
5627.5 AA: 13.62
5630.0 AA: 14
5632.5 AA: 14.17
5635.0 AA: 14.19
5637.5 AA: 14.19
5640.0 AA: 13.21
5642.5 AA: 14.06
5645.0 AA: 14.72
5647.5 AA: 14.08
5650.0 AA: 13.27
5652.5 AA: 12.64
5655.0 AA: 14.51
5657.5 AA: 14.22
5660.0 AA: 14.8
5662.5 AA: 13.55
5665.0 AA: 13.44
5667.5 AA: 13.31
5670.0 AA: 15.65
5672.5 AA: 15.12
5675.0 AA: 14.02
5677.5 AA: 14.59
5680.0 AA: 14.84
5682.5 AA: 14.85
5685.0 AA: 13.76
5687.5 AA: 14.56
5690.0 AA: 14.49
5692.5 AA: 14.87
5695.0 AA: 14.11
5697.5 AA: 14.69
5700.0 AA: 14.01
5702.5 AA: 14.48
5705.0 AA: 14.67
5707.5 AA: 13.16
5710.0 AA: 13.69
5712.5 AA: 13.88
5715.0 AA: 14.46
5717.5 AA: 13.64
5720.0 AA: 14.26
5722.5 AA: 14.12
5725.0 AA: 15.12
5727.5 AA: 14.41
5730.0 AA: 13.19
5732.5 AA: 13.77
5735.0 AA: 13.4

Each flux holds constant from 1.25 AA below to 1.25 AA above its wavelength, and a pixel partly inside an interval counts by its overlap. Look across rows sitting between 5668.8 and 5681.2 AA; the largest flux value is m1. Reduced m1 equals 15.65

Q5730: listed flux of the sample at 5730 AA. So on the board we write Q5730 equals 13.19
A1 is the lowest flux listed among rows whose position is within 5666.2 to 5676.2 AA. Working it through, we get 13.31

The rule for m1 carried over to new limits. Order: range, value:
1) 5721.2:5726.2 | 15.12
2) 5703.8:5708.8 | 14.67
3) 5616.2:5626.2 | 15.16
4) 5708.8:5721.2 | 14.46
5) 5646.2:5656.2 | 14.51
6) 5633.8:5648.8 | 14.72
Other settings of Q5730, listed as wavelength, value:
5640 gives 13.21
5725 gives 15.12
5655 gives 14.51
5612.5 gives 14.54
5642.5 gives 14.06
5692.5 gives 14.87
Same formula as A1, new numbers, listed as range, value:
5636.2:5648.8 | 13.21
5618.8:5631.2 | 13.06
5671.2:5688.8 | 13.76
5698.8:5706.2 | 14.01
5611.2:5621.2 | 12.54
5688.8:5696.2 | 14.11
